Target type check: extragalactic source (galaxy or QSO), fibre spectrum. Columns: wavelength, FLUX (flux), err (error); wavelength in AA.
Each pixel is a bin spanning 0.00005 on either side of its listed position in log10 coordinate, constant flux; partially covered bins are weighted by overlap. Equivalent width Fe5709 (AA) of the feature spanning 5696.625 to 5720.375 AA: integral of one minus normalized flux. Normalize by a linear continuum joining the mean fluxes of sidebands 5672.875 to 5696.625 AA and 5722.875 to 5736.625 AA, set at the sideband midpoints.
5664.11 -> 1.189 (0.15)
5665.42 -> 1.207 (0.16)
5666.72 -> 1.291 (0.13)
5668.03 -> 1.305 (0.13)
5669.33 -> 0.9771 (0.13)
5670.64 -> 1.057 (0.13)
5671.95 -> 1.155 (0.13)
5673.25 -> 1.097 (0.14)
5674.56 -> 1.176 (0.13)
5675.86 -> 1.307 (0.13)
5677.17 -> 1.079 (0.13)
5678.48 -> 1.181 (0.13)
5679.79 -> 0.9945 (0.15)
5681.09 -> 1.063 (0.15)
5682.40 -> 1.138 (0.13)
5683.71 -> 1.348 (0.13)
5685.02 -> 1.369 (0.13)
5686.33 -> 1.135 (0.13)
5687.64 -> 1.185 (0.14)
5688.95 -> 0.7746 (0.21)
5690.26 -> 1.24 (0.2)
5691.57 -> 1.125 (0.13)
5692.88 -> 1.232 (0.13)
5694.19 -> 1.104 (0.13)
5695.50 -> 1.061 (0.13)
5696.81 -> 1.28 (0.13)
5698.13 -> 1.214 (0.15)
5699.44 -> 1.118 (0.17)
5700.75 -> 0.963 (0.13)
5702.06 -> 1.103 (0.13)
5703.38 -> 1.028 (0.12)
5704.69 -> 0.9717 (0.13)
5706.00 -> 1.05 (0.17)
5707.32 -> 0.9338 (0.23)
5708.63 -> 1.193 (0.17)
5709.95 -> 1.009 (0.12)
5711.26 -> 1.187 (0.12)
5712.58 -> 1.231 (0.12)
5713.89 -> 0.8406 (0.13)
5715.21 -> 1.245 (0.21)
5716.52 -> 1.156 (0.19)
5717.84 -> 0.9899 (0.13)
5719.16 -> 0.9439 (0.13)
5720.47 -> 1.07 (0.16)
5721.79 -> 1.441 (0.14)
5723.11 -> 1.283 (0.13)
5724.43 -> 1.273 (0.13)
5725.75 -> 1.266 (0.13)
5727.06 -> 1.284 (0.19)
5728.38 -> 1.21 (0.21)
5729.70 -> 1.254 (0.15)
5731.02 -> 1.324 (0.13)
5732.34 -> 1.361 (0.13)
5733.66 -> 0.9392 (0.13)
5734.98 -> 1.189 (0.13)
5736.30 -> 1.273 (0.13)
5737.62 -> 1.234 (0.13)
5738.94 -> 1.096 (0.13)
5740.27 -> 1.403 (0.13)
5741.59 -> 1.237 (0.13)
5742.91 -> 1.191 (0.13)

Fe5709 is 2.4 AA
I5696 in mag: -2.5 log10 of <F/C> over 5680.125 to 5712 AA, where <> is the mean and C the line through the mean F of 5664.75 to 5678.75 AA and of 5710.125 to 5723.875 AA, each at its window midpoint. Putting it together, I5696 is 0.03 mag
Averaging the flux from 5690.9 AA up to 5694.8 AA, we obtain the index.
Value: 1.16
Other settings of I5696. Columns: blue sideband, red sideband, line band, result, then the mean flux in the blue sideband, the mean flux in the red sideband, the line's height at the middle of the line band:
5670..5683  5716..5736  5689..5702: 0.02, 1.13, 1.2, 1.15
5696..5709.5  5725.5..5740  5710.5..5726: 0.00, 1.08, 1.22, 1.16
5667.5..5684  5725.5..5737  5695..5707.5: 0.10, 1.14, 1.23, 1.18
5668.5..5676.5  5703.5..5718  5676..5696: -0.03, 1.13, 1.07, 1.11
